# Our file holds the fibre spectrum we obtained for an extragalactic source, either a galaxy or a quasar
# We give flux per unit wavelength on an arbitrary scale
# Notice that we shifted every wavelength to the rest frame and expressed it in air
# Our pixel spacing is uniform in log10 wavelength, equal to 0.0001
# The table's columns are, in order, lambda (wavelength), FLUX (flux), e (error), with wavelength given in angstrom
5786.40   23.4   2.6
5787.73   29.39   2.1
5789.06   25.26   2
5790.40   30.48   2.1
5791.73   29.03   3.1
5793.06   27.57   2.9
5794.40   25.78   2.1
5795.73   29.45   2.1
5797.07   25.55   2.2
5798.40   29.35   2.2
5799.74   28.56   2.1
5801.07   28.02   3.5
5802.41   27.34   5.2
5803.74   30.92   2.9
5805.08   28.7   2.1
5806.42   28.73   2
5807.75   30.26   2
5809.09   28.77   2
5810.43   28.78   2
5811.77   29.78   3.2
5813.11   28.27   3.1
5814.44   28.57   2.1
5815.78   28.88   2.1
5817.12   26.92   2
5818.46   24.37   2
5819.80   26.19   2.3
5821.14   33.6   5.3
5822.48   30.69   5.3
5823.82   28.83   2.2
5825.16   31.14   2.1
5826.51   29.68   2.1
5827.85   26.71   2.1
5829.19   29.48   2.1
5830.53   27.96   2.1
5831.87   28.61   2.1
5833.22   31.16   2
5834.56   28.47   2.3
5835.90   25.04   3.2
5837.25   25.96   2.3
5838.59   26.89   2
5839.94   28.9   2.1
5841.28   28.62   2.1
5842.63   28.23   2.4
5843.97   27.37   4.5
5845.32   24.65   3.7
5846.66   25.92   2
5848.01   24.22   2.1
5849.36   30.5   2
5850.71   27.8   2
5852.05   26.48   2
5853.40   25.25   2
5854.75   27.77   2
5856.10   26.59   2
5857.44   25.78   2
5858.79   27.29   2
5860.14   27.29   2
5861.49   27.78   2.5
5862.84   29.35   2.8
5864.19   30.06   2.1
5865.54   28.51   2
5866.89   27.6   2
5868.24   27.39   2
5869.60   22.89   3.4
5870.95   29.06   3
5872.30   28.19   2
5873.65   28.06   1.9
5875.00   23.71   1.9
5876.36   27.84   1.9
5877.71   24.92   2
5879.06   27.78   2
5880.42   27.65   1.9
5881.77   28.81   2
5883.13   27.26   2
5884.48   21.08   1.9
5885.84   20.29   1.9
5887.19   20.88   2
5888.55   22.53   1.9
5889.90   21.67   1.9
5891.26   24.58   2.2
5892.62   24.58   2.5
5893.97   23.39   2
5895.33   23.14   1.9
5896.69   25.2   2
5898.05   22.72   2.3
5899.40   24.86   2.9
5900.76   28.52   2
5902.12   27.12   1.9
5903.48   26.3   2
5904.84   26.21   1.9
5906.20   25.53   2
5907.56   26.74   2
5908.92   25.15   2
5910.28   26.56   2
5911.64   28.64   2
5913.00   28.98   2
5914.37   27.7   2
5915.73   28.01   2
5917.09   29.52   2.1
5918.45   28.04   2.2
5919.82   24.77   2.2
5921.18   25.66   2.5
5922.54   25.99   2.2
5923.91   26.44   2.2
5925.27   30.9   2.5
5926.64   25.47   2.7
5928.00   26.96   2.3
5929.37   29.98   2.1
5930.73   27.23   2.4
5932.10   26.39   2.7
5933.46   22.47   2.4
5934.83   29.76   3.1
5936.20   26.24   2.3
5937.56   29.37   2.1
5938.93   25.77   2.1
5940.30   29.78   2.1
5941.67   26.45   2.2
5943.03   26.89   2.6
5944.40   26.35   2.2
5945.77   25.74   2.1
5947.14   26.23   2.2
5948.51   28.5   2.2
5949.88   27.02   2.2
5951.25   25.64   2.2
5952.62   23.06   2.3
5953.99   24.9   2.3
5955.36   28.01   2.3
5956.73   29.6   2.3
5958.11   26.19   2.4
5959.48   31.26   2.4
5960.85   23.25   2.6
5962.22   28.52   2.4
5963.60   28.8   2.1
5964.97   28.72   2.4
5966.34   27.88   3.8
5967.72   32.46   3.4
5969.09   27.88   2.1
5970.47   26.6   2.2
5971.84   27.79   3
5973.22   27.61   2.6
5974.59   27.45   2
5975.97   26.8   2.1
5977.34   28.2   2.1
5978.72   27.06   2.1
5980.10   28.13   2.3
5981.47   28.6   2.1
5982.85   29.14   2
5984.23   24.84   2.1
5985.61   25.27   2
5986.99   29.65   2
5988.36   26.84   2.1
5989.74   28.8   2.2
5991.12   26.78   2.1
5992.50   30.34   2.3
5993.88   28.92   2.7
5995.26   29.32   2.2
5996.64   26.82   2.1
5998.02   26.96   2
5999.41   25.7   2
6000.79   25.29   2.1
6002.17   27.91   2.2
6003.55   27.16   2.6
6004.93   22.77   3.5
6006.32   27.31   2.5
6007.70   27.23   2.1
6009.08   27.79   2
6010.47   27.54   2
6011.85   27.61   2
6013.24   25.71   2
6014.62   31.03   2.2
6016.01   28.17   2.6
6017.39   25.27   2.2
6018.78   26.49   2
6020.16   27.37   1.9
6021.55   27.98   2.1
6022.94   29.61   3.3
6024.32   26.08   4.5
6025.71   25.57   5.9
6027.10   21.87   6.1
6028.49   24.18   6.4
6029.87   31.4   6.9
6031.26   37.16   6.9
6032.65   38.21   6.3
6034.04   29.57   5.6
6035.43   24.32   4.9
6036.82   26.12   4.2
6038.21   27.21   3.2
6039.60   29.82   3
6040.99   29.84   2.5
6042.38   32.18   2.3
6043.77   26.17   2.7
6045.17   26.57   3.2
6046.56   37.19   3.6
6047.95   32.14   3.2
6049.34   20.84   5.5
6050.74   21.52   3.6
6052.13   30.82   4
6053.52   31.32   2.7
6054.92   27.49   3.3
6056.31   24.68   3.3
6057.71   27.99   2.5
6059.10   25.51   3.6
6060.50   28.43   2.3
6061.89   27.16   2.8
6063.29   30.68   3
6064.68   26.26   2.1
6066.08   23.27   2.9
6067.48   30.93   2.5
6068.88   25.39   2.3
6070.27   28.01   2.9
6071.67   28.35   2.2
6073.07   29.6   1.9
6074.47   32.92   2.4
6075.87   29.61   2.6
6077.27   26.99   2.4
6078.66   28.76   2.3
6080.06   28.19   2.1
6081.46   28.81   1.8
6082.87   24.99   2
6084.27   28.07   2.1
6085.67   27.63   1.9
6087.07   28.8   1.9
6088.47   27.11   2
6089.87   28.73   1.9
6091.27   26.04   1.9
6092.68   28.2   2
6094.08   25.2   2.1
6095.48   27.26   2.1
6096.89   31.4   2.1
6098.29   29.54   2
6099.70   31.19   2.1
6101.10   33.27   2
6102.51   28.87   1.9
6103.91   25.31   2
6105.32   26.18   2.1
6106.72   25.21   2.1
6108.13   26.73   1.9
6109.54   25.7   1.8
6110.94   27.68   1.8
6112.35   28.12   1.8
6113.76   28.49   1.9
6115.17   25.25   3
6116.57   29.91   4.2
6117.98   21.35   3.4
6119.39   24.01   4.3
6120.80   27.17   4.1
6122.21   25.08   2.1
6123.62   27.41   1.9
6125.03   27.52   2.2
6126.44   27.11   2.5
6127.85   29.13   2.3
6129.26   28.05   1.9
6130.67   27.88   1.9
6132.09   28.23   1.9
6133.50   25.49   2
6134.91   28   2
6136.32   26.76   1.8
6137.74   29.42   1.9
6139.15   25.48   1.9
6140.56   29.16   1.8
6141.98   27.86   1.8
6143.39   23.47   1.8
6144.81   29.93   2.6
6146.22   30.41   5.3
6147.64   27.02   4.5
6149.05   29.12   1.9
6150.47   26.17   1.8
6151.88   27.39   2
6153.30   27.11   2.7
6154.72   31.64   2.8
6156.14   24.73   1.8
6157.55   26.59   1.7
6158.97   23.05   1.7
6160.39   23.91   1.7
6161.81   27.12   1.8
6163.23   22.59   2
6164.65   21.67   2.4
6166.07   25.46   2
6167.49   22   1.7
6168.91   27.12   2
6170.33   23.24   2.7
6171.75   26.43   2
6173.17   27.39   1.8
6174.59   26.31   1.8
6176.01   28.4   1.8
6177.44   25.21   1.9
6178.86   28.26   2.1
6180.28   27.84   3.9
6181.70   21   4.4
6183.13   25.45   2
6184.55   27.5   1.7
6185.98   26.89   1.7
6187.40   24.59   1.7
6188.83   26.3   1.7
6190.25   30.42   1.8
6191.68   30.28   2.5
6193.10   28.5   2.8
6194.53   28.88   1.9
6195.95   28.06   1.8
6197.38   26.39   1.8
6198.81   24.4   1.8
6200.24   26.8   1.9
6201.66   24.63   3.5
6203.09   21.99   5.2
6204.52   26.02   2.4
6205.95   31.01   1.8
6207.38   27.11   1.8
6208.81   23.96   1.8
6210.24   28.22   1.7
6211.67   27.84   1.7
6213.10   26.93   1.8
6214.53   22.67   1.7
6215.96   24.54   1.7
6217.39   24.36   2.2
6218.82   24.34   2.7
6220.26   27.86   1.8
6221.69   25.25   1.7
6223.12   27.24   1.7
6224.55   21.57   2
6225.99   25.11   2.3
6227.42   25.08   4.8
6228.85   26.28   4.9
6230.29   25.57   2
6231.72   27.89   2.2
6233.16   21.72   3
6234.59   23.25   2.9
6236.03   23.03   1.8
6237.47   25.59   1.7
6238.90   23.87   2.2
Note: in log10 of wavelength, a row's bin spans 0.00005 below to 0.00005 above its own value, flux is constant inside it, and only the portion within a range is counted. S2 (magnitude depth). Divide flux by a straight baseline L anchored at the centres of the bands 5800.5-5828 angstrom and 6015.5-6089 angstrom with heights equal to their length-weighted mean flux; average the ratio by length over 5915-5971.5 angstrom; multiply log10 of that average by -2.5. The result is 0.046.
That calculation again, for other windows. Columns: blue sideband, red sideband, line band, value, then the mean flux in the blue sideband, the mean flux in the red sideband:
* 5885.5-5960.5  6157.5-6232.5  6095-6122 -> -0.06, 26.3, 25.9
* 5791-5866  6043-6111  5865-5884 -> 0.04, 28.1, 27.9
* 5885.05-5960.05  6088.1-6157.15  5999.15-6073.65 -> -0.03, 26.3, 27.5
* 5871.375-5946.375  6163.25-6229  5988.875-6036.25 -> -0.07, 26.2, 26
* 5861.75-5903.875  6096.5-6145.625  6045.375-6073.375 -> -0.03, 25.7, 27.5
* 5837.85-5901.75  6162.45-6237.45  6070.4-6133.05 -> -0.07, 26.2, 25.8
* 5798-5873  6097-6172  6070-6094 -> -0.04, 28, 26.9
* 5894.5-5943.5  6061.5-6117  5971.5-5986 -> -0.01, 26.8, 28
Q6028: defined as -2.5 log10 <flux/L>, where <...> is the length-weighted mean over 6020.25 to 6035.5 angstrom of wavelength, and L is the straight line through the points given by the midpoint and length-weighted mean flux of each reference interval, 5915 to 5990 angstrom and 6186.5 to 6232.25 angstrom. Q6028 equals -0.07 mag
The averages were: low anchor 27.4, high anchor 26.3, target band 28.8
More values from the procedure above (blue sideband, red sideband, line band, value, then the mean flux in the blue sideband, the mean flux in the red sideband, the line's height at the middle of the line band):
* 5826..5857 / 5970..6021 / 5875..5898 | 0.13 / 27.5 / 27.4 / 27.4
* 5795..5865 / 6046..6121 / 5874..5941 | 0.08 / 28.1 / 27.8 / 28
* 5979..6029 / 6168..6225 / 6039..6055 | -0.08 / 27.1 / 26.3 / 26.9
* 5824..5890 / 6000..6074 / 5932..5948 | 0.02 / 26.9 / 27.9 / 27.4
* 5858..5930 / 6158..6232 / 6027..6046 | -0.12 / 26.3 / 25.9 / 26.1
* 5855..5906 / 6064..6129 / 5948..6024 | -0.03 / 25.9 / 27.6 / 26.7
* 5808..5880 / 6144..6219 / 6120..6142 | -0.04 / 27.8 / 26.3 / 26.5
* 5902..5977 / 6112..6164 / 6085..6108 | -0.04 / 27.2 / 26.9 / 27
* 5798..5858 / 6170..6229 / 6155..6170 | 0.08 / 28.1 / 26.2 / 26.4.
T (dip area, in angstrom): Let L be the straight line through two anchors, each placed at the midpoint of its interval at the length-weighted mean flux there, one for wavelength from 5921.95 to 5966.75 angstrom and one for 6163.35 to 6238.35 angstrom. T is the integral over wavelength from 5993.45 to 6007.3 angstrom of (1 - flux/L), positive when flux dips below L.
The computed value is 0.0 angstrom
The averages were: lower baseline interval 27.1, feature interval 26.8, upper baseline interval 25.8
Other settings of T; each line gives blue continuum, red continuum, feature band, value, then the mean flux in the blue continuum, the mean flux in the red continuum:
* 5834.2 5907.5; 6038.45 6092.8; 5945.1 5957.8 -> 0.22 angstrom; 26.2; 28.1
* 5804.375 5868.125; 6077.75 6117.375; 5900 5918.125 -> 0.44 angstrom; 28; 27.9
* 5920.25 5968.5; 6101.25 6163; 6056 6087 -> -0.92 angstrom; 27.2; 27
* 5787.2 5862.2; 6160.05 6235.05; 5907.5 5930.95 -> 0.07 angstrom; 28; 25.8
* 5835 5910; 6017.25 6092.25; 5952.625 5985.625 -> -0.57 angstrom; 26.2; 28.1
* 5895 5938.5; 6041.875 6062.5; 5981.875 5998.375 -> -0.25 angstrom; 26.8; 28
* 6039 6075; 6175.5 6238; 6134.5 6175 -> 0.55 angstrom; 28.2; 26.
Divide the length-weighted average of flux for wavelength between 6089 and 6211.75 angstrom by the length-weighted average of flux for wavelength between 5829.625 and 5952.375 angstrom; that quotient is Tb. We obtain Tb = 1.01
